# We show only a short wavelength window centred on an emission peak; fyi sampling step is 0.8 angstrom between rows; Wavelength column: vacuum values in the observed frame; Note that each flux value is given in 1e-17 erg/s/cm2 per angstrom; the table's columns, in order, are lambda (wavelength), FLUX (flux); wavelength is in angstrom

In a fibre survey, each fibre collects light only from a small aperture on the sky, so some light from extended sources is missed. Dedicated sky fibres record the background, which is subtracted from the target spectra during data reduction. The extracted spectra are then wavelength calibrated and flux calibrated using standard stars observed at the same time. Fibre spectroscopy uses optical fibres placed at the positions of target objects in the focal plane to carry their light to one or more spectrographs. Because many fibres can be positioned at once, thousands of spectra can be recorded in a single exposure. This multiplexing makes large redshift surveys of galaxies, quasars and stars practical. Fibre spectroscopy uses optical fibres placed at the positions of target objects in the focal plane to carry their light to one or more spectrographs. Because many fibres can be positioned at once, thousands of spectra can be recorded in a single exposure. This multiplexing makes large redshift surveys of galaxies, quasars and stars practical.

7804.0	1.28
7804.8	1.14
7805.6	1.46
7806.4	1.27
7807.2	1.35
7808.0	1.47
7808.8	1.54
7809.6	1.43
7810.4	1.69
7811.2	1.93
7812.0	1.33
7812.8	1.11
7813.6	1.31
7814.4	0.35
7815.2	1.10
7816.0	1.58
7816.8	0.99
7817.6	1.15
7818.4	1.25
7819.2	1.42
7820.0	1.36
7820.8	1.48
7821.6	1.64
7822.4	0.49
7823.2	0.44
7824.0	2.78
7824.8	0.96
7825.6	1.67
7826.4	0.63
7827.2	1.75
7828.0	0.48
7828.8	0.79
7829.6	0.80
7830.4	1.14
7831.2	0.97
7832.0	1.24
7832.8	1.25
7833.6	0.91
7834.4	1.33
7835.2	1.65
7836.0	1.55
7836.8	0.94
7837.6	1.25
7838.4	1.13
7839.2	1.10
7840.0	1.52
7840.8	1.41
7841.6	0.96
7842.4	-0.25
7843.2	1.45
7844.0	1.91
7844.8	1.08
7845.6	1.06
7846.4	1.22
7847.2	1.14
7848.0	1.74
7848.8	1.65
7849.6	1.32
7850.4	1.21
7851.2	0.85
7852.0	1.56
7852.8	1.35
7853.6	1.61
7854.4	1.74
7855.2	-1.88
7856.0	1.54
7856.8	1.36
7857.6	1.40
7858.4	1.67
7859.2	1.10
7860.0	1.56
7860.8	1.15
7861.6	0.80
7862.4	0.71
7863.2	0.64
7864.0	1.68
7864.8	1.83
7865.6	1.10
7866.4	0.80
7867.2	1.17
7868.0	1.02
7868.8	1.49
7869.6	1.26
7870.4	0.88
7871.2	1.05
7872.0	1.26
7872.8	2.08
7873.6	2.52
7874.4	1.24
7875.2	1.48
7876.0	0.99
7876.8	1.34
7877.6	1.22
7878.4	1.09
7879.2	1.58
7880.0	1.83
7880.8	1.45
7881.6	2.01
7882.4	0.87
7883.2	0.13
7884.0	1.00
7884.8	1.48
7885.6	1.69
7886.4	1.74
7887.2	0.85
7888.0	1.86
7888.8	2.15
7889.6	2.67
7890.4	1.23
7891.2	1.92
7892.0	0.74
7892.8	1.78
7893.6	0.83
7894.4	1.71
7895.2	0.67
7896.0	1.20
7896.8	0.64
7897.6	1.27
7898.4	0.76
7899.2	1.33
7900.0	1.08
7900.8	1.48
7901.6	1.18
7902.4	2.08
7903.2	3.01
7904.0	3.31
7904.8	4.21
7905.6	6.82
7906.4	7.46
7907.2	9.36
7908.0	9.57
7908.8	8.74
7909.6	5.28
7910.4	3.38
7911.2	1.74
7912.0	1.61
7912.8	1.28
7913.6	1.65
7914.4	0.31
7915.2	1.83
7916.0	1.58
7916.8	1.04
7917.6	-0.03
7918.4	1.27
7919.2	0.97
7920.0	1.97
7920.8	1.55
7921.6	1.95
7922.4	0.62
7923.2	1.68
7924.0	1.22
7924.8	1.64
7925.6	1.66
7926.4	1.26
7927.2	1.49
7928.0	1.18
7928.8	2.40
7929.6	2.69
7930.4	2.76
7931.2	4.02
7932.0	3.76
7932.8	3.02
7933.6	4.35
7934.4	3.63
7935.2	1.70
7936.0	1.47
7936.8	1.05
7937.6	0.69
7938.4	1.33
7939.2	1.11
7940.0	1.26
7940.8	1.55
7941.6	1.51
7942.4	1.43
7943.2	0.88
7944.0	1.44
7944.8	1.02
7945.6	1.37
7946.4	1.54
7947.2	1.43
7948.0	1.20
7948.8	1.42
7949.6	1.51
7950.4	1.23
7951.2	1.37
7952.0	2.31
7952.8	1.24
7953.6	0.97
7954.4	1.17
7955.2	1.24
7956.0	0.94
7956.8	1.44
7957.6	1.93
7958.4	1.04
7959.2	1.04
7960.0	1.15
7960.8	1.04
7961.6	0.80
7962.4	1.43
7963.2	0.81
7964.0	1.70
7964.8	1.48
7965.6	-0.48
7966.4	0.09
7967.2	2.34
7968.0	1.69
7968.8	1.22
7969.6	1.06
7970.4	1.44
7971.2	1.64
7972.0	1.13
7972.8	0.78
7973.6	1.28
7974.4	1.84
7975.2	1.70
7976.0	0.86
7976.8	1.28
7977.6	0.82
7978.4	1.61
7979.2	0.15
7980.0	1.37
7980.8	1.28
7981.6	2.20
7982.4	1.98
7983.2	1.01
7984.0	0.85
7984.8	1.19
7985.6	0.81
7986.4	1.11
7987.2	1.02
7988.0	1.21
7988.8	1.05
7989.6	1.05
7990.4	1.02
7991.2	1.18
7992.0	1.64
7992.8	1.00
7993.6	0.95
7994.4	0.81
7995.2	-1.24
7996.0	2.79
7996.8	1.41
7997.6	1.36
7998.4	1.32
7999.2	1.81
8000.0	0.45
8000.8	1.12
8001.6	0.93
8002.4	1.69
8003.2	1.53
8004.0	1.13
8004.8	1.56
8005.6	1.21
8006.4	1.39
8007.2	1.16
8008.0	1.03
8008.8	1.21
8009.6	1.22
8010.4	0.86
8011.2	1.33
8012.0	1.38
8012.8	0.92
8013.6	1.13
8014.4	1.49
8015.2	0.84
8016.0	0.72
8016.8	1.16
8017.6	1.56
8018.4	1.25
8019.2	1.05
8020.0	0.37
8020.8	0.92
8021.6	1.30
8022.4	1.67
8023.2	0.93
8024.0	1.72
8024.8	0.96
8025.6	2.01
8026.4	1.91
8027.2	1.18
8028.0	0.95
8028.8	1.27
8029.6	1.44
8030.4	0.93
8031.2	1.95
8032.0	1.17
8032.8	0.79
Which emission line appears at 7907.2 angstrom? H-alpha 6563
